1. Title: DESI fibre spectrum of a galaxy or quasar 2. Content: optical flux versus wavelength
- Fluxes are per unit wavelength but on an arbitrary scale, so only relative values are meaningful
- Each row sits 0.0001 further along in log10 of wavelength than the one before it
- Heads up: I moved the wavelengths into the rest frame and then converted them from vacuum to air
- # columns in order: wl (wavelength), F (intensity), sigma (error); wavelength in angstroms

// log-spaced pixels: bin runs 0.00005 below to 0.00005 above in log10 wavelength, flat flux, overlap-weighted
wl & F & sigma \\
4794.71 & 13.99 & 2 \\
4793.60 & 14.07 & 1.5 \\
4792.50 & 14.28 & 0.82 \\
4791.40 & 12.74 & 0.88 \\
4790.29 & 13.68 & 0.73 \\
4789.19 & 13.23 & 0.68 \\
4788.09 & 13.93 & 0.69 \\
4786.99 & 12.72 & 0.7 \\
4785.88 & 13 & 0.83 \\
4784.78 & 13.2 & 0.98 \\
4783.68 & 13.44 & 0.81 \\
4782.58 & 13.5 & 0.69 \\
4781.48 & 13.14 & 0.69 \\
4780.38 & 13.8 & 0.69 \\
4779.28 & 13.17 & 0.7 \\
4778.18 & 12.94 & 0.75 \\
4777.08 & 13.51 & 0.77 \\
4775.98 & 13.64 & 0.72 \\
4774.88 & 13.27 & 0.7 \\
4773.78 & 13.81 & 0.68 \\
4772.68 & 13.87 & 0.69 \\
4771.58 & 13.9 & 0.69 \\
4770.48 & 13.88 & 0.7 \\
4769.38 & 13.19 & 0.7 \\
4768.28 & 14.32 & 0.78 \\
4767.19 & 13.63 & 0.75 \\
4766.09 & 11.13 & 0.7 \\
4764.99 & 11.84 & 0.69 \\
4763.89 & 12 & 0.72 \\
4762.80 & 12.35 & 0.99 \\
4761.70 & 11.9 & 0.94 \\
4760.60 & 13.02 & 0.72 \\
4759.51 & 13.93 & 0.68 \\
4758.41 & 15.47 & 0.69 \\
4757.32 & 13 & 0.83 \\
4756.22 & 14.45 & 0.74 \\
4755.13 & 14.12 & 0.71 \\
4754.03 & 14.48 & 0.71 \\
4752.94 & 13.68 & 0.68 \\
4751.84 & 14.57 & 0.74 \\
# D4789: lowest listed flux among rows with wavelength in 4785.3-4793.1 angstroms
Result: 12.72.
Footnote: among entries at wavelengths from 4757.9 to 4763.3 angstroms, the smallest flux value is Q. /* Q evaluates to 11.9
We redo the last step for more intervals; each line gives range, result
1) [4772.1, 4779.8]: 12.94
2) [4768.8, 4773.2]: 13.19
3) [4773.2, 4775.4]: 13.27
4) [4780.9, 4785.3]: 13.14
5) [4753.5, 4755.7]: 14.12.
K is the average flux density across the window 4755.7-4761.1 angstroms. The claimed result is 14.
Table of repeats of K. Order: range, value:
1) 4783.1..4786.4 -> 13.2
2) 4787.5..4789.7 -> 13.6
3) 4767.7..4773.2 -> 13.8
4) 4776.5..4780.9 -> 13.4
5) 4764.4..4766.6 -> 11.5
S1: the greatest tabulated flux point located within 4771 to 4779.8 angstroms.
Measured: 13.9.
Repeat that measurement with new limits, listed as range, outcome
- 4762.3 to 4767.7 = 13.63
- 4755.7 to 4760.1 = 15.47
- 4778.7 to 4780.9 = 13.8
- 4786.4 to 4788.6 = 13.93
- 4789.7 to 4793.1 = 14.28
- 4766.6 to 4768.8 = 14.32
